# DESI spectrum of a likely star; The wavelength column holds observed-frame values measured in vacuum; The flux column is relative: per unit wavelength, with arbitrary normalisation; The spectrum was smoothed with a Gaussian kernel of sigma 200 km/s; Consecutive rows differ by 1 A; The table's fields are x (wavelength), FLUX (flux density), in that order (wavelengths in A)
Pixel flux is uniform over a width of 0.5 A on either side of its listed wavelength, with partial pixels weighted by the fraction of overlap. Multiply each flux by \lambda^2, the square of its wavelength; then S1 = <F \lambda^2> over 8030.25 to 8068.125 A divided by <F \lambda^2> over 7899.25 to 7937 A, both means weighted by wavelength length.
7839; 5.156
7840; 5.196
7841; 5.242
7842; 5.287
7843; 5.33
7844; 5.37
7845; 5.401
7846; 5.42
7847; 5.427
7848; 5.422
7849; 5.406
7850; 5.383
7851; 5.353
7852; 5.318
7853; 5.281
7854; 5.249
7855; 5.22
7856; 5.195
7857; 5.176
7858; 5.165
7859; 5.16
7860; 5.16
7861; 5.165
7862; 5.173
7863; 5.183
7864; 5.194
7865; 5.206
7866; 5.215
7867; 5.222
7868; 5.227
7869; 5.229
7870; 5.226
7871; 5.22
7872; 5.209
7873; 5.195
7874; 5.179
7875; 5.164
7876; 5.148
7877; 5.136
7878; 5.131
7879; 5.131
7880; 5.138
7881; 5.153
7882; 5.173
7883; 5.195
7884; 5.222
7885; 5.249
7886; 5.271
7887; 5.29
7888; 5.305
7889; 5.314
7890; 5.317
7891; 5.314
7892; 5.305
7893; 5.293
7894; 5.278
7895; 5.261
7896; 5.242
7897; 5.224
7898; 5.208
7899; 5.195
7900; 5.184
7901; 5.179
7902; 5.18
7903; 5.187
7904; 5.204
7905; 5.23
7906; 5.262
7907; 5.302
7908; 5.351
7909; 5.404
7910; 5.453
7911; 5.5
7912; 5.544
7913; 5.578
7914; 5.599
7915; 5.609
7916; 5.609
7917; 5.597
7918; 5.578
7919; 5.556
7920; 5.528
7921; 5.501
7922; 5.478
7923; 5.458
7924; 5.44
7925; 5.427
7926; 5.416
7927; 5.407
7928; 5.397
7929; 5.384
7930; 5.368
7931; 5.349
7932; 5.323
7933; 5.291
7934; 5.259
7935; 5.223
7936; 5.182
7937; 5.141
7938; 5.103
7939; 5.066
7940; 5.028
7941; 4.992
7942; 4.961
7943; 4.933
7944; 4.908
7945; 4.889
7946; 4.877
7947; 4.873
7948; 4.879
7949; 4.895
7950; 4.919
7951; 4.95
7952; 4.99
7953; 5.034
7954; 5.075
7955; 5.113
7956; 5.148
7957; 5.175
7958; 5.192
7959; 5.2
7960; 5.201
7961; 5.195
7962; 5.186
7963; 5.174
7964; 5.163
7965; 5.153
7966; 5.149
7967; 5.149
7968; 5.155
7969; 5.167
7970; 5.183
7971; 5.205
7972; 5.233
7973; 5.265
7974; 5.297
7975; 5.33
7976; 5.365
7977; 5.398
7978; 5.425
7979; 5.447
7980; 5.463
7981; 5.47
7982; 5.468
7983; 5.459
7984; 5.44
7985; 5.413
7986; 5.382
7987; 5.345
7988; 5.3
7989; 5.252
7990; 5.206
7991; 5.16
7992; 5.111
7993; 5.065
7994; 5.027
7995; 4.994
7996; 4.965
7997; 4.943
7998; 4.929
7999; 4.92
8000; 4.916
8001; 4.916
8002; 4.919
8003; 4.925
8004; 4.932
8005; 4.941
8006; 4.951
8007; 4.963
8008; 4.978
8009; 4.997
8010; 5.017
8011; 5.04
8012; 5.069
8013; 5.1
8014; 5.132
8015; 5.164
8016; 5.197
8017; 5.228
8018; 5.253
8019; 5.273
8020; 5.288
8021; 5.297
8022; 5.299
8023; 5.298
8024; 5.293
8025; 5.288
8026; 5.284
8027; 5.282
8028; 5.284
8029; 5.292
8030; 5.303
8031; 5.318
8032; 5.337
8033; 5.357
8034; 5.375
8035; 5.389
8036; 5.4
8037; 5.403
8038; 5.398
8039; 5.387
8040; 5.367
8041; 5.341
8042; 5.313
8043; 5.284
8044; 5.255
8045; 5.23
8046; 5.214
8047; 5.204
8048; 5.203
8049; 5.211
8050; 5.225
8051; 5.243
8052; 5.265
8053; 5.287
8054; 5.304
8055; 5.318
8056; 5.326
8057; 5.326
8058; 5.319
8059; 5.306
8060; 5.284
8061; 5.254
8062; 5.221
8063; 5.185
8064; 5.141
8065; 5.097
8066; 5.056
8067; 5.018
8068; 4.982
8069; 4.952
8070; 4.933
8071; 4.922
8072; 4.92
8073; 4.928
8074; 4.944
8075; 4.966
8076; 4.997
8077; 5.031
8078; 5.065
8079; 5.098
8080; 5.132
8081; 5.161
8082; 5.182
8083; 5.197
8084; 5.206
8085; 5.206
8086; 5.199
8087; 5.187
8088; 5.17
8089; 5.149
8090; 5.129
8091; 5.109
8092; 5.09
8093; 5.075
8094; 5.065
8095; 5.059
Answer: 1.0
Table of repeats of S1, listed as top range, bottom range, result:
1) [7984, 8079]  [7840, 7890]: 1.03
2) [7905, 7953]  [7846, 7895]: 1.02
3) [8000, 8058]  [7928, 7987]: 1.02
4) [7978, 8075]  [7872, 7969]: 1.02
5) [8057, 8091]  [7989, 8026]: 1.02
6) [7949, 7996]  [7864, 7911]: 1.02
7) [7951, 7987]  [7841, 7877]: 1.03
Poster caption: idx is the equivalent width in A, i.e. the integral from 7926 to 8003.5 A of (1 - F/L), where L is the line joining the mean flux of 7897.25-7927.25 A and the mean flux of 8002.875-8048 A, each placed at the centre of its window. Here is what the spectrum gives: 2.3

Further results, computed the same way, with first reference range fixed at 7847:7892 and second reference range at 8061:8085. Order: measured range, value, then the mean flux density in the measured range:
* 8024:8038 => -0.64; 5.33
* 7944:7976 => 0.28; 5.11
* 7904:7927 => -1.21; 5.47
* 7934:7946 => 0.31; 5.04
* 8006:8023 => -0.10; 5.14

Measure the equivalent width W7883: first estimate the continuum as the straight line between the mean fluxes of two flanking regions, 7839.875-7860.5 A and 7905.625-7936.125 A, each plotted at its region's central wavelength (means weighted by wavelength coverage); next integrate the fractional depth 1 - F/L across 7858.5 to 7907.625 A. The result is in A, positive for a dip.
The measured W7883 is 1.3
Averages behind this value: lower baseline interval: 5.3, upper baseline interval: 5.44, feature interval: 5.22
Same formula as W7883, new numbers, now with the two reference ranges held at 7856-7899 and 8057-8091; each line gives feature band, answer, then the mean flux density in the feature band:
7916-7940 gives -0.8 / 5.37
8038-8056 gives -0.5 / 5.28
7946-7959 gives 0.4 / 5.02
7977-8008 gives 0.0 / 5.16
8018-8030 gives -0.4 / 5.29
